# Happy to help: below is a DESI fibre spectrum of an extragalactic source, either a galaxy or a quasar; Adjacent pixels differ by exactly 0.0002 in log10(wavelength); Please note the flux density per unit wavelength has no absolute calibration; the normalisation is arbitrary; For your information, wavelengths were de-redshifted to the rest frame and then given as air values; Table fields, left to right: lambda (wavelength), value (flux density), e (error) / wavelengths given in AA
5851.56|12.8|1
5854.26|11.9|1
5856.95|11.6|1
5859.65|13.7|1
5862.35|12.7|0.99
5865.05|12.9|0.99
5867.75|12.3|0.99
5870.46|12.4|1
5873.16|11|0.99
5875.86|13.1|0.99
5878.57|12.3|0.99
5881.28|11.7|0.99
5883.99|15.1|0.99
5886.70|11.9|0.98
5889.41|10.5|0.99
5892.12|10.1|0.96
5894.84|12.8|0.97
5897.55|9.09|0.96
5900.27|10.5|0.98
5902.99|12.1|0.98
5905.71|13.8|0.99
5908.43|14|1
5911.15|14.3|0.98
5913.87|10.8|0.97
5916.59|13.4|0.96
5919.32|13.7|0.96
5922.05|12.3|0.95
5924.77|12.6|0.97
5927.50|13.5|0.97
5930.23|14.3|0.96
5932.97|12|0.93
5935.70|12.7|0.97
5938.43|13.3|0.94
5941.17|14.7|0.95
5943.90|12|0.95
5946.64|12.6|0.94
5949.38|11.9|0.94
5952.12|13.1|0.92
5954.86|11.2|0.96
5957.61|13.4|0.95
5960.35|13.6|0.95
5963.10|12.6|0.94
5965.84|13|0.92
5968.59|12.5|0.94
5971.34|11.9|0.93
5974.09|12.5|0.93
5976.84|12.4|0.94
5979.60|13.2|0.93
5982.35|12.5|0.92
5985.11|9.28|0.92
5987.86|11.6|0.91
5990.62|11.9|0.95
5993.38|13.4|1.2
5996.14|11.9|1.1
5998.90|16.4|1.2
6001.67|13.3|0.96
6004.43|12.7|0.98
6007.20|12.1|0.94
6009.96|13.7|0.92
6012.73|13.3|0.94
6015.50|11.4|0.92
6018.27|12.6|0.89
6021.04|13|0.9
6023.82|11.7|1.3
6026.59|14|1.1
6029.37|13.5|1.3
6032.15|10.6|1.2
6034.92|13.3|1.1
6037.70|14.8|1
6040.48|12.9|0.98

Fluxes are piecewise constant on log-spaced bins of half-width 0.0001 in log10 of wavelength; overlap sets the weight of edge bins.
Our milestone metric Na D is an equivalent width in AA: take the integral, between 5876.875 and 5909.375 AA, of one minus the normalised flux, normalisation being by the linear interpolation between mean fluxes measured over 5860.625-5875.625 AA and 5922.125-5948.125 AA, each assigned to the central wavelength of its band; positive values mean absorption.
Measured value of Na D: 1.64 AA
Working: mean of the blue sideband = 12.4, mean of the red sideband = 13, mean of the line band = 12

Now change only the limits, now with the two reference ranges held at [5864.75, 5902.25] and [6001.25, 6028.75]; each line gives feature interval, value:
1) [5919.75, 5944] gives -1.91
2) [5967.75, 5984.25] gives 0.12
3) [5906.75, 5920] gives -1.32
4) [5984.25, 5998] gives 0.80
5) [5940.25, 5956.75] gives -0.35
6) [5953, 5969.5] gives -0.47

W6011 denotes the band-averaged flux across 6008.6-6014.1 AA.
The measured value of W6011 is 13.5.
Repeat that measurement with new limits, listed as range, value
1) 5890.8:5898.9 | 10.7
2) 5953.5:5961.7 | 12.7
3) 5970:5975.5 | 12.2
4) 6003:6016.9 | 12.6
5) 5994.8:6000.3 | 14.2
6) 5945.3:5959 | 12.4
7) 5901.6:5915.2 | 13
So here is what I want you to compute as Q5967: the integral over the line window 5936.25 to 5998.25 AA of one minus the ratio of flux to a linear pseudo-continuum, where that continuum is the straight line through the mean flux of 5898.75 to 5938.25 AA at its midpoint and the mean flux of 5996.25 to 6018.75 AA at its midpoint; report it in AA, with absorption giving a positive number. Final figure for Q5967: 2.3 AA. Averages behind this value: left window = 12.9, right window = 13.1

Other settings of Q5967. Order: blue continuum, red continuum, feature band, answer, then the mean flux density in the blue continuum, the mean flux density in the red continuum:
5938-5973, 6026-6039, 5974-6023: 1.4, 12.7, 13.2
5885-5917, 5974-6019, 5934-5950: -0.9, 11.9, 12.6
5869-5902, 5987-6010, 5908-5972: -2.9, 11.7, 13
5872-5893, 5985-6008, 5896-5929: -0.9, 12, 12.7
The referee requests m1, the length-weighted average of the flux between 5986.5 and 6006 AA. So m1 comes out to 13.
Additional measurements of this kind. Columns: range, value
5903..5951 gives 13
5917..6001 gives 12.7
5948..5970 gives 12.7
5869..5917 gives 12.1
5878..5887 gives 12.9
